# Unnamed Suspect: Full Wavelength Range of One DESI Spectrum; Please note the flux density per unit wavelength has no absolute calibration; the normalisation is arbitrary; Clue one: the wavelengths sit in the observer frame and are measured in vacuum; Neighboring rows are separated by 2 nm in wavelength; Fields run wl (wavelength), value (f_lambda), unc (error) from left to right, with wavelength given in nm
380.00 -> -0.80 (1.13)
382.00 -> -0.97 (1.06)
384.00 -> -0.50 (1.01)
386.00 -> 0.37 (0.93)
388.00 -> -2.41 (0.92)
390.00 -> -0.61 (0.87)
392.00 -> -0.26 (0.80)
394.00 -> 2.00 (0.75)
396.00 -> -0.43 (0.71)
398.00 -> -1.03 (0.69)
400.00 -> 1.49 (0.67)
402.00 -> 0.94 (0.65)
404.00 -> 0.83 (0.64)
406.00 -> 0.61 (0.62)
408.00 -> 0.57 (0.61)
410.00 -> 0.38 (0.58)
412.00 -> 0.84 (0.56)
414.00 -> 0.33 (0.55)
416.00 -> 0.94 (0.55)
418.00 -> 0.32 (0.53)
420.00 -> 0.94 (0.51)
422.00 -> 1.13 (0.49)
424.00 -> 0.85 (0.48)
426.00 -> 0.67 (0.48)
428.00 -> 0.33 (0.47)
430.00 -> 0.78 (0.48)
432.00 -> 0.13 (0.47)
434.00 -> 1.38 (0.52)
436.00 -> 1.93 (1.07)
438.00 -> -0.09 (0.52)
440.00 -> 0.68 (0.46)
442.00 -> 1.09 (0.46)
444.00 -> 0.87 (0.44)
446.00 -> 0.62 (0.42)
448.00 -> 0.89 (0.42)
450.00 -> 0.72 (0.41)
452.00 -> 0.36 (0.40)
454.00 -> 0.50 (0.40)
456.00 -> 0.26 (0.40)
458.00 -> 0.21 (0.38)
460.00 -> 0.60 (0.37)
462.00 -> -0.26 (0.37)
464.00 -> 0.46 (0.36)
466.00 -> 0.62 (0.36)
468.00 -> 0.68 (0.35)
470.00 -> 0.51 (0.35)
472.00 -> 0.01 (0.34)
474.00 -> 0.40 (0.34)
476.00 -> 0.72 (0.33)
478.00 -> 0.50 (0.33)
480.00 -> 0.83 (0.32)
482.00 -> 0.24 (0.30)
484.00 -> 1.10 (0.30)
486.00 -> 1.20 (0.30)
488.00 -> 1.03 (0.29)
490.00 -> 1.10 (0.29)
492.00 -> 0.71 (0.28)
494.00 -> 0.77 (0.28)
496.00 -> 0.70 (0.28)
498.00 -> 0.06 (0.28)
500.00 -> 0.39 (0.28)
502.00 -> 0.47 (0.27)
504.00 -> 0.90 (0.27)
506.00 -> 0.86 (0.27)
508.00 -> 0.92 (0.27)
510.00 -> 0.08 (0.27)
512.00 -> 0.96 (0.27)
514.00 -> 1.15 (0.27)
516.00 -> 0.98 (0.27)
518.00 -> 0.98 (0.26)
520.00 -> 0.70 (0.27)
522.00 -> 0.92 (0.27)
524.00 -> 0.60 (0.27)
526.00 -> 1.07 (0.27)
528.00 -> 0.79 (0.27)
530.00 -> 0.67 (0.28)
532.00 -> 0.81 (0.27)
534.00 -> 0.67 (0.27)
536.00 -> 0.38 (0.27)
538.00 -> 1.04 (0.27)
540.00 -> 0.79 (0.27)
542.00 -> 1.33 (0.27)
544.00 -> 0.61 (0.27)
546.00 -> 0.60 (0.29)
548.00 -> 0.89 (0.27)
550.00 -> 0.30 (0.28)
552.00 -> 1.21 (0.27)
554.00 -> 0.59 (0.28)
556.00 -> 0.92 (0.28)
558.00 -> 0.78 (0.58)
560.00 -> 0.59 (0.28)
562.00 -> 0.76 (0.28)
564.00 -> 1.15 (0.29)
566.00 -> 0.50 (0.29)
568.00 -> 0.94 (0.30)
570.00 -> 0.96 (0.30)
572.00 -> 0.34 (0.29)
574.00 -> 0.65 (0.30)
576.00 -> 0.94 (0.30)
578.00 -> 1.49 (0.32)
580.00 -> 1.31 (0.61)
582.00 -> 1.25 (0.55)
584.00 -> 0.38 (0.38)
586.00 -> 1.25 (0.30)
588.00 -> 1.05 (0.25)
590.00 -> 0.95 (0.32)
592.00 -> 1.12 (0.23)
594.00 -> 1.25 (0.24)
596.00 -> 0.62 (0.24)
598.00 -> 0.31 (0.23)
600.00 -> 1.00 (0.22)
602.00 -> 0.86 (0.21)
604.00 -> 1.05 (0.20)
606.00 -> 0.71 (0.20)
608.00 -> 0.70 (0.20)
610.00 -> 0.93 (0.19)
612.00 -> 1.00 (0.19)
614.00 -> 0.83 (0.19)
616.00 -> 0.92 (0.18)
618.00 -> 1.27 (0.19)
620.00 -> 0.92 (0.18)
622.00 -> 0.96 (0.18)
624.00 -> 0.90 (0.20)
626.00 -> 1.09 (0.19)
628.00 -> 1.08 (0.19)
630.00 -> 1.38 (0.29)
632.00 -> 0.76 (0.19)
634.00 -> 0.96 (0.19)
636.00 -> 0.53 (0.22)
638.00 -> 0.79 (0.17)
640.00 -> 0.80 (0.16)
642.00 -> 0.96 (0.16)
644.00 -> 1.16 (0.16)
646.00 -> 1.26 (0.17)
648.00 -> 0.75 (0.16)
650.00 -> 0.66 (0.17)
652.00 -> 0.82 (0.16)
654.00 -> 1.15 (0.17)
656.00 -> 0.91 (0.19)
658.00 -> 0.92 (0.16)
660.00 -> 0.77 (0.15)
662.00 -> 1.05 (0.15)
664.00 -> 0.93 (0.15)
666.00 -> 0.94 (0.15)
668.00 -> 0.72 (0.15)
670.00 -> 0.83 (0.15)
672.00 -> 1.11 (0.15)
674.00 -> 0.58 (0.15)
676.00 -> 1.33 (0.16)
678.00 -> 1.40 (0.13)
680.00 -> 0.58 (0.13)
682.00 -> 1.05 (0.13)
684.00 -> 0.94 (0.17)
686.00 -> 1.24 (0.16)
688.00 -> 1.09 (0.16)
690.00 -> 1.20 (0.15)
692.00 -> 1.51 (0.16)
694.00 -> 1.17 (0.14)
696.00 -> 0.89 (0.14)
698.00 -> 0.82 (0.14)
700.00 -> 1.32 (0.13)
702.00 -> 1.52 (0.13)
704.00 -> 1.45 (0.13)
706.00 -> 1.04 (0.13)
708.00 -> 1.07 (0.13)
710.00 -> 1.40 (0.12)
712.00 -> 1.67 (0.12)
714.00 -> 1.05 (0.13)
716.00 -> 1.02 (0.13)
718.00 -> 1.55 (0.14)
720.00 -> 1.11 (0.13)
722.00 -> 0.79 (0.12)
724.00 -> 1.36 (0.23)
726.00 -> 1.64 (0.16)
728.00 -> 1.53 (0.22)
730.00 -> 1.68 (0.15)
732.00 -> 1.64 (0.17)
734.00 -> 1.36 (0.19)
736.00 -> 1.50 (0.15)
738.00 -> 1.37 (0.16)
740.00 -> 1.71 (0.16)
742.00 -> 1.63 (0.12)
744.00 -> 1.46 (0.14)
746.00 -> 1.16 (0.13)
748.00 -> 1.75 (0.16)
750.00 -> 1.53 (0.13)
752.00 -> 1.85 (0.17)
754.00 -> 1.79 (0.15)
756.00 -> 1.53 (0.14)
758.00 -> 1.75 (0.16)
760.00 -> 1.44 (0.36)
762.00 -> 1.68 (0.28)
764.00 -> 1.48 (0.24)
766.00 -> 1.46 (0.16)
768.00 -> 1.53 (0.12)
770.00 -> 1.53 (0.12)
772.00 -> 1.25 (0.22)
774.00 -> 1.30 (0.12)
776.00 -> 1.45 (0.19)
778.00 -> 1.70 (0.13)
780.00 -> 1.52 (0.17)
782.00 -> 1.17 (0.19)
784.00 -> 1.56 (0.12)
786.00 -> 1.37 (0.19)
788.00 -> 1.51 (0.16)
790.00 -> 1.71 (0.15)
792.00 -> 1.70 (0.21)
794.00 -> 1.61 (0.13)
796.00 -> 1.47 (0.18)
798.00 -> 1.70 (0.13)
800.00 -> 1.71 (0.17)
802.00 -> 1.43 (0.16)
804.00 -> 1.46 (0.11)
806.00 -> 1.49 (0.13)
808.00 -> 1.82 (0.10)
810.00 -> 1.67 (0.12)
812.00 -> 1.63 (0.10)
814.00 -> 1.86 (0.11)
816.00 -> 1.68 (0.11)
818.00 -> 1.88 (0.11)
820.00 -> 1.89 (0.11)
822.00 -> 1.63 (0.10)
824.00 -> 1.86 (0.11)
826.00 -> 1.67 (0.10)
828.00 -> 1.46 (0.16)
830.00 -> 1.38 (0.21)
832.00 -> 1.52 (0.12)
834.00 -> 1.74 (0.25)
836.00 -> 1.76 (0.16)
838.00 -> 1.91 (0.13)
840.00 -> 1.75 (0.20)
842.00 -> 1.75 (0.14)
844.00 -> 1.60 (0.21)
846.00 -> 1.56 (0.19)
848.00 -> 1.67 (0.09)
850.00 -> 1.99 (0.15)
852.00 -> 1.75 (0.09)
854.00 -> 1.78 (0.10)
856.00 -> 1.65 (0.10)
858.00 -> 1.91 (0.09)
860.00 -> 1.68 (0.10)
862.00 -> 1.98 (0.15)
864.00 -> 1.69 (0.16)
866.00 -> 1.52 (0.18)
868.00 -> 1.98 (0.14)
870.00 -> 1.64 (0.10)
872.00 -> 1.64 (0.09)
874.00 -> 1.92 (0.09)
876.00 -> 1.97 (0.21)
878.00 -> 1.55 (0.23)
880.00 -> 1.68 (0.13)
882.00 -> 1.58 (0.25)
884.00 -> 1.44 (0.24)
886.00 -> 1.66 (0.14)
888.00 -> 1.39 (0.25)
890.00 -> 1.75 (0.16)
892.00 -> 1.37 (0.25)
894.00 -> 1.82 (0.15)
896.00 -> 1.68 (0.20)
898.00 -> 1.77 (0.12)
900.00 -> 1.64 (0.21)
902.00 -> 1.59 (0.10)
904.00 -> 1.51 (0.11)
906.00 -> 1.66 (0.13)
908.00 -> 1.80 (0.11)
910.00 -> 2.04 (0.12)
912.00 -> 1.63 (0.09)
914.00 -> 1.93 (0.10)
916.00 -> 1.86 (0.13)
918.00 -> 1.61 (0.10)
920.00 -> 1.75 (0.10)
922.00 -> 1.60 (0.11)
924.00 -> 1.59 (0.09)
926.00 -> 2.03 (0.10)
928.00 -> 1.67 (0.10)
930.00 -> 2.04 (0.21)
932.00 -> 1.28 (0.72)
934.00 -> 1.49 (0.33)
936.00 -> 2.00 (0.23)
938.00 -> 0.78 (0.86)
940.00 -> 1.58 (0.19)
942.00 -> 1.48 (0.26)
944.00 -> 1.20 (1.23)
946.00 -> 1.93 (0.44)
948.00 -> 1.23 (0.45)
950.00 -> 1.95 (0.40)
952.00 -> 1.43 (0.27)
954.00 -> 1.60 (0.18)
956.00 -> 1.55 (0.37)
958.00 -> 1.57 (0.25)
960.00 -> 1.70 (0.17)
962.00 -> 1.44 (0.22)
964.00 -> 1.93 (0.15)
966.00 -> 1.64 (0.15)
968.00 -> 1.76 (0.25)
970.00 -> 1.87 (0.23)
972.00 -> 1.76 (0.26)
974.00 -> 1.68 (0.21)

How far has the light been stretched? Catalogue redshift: 0.816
